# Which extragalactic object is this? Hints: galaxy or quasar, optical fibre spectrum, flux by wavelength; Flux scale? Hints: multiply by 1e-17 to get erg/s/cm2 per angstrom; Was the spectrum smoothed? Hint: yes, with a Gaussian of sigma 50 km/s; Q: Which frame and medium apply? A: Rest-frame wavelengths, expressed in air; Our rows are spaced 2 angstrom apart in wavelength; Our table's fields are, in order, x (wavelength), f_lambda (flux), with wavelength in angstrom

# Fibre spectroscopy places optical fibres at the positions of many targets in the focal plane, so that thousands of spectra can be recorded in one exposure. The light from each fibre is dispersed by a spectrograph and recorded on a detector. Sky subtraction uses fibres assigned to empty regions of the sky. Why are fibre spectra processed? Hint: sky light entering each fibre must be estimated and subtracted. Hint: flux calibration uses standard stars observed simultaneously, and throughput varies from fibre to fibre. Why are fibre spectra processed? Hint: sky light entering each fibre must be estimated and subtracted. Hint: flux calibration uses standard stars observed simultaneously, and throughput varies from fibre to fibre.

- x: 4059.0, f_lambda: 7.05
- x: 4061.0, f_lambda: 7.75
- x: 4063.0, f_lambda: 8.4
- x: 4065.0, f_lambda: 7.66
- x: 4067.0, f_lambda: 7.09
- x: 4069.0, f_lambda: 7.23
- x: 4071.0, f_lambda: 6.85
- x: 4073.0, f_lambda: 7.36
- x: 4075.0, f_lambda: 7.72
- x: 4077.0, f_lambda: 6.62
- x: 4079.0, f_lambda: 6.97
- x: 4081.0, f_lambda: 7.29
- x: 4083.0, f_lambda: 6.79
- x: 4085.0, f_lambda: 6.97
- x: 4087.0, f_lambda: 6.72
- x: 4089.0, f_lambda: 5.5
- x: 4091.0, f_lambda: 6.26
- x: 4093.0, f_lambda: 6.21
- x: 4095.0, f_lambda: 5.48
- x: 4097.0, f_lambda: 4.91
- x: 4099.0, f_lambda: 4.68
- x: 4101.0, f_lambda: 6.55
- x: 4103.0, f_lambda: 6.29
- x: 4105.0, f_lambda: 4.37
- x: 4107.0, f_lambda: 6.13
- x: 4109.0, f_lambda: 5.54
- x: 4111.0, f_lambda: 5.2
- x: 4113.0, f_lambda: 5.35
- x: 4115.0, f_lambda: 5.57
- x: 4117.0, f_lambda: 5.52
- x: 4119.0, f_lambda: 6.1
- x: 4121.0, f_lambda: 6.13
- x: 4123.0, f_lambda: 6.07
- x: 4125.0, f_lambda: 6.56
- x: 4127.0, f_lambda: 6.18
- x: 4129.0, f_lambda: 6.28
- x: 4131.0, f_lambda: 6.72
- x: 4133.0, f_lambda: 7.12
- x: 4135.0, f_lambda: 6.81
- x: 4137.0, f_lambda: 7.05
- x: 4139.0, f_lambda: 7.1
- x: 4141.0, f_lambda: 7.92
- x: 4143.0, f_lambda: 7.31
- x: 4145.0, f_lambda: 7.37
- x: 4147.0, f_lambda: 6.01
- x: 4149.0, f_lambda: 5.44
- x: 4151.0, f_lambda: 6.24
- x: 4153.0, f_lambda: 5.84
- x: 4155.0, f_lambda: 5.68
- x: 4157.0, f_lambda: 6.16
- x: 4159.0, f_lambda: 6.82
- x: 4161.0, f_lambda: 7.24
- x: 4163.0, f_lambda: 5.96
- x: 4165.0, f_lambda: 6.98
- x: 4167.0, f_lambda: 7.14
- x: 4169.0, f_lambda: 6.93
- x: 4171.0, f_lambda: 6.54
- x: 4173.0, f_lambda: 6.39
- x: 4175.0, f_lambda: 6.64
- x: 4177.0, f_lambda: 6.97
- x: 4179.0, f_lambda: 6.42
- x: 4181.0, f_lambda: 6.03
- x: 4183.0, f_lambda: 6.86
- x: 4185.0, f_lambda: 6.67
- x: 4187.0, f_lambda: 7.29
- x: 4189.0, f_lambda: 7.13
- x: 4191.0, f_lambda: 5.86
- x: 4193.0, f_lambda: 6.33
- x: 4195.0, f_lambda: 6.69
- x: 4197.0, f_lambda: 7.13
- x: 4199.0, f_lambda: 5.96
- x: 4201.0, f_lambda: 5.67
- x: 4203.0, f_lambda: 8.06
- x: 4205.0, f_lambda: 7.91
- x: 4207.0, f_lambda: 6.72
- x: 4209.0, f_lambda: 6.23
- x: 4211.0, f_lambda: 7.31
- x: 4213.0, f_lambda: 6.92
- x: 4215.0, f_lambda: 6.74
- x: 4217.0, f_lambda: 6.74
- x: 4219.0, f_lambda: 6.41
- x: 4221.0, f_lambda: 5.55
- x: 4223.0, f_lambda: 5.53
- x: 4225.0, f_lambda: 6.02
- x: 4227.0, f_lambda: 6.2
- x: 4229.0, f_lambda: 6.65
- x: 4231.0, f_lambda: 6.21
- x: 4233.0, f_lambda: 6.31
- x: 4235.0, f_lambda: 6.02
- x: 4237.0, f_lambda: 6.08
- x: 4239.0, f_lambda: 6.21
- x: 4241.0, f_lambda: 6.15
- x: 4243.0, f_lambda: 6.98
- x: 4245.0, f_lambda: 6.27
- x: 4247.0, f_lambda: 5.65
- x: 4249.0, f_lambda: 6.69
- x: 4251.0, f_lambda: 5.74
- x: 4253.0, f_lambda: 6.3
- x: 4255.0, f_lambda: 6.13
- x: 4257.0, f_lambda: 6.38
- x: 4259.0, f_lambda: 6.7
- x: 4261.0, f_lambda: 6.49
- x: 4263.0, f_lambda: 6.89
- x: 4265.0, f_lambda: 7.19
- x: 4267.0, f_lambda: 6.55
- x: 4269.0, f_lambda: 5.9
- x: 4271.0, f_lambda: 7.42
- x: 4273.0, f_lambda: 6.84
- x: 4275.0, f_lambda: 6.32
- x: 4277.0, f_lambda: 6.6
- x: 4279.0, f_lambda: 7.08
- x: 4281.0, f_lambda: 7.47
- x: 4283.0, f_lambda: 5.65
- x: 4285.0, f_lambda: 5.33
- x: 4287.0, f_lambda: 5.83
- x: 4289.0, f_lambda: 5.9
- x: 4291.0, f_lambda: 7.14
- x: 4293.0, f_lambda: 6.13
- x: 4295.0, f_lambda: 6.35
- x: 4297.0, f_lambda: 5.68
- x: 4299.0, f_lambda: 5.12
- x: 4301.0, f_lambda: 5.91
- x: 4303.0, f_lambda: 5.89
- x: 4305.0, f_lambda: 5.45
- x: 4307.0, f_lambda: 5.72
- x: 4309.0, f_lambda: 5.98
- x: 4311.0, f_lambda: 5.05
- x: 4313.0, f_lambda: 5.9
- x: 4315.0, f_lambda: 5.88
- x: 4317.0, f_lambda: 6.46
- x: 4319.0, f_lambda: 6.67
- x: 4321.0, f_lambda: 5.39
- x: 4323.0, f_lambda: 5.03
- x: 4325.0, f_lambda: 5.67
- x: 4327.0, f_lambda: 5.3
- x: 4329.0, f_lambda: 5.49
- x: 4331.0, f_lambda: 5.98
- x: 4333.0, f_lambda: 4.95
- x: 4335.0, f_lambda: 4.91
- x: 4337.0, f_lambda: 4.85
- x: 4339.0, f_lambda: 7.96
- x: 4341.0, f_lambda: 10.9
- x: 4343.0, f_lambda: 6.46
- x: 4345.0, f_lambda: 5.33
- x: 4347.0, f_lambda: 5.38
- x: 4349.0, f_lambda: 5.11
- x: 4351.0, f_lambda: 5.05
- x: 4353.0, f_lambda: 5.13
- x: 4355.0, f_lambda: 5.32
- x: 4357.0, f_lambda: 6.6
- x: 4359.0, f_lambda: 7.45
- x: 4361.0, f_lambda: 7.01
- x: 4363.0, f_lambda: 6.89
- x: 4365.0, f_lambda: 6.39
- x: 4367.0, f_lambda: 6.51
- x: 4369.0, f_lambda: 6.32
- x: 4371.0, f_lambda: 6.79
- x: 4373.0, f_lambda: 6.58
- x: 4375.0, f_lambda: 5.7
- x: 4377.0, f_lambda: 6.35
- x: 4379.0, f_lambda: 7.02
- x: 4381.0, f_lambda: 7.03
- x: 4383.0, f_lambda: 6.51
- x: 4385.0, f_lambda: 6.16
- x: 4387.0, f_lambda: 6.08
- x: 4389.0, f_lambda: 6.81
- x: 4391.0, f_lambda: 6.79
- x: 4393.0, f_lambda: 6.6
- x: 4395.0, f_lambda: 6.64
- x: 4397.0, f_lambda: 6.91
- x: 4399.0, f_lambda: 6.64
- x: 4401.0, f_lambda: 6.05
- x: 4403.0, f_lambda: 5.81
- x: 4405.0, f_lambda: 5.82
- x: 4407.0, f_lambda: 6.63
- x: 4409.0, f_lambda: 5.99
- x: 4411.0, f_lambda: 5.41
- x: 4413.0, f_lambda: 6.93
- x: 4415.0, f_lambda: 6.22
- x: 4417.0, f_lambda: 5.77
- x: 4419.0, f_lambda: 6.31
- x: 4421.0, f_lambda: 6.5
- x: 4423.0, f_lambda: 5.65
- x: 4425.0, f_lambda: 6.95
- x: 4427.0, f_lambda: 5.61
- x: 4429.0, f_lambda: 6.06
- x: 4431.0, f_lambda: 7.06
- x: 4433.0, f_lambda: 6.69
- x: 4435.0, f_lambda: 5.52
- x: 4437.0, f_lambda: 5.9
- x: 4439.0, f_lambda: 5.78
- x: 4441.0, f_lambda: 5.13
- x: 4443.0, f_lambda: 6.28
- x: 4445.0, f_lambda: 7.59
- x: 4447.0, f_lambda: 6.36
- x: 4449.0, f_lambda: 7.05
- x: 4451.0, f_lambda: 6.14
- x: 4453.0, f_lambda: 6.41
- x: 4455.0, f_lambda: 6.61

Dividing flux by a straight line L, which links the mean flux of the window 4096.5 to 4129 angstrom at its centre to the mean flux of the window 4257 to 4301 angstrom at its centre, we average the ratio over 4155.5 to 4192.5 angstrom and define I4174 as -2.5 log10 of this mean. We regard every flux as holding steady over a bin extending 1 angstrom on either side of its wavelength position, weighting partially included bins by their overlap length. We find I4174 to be -0.12 mag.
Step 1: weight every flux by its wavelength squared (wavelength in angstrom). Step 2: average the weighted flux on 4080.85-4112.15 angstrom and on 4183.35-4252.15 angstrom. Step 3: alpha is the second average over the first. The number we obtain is 1.2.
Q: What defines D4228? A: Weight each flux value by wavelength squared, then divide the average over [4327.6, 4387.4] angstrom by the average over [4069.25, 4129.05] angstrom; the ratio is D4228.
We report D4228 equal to 1.15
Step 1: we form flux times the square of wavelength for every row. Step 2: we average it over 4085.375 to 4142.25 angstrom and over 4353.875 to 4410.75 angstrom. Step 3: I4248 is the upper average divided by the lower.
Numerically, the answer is 1.2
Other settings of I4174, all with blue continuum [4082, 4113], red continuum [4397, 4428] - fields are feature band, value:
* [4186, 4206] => -0.148 mag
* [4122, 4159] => -0.119 mag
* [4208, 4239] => -0.063 mag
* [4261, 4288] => -0.090 mag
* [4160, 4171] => -0.158 mag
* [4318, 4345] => -0.001 mag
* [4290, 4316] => 0.035 mag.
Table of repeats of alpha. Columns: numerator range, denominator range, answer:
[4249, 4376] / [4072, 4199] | 1.05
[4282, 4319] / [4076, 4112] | 1.08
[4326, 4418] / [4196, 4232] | 1.03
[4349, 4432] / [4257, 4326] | 1.07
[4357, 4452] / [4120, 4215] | 1.07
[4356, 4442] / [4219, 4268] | 1.09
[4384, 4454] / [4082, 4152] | 1.17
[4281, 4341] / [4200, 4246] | 0.95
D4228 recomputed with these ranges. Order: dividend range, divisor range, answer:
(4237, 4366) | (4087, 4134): 1.15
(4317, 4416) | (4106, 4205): 1.06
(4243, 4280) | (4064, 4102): 1.08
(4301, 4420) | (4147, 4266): 1.02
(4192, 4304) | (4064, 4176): 1.06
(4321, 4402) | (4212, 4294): 1.03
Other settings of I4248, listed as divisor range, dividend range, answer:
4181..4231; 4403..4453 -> 1.05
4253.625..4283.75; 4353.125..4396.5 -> 1.03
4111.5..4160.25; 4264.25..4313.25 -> 1.04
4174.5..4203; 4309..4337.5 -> 0.90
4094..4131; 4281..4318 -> 1.12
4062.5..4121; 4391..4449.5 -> 1.16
